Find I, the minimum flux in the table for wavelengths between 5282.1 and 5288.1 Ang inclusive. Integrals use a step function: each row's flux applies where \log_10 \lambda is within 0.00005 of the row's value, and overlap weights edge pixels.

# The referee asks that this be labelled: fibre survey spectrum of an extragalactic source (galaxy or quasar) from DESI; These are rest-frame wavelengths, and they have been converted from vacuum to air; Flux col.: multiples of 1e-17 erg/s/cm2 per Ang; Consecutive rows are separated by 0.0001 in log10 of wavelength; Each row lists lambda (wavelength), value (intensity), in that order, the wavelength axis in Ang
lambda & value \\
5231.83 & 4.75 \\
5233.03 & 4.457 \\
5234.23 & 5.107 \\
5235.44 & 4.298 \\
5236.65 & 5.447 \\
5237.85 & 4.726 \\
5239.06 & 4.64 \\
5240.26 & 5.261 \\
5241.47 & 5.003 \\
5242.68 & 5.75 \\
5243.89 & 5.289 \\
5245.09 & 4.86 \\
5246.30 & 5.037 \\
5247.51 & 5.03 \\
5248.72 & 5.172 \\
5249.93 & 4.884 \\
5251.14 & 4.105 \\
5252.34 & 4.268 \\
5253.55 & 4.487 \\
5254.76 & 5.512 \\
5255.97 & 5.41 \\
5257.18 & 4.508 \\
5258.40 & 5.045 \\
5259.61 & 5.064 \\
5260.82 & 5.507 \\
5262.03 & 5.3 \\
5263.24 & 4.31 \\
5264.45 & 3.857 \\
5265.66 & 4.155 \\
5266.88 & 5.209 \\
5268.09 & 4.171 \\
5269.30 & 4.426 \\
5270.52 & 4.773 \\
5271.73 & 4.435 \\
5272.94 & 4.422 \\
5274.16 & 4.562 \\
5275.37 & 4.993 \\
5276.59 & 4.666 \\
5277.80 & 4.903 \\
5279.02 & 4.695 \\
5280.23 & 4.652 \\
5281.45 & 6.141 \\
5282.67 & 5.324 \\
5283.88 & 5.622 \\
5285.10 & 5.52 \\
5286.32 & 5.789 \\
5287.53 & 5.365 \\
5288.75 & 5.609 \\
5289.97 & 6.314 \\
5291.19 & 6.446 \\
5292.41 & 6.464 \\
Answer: 5.324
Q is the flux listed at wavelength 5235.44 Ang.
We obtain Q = 4.298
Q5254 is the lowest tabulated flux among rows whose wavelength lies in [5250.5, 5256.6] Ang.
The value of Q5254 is 4.105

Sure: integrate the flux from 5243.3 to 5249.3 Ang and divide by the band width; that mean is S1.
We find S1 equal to 5.08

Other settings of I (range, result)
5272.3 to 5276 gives 4.422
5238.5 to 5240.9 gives 4.64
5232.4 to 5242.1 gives 4.298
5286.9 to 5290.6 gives 5.365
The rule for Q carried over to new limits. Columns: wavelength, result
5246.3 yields 5.037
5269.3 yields 4.426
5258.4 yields 5.045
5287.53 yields 5.365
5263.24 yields 4.31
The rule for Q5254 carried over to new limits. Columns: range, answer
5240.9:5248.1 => 4.86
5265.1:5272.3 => 4.155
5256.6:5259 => 4.508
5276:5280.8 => 4.652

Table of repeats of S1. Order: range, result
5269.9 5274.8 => 4.55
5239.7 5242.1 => 5.12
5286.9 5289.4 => 5.51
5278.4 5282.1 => 5.15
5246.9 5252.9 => 4.7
